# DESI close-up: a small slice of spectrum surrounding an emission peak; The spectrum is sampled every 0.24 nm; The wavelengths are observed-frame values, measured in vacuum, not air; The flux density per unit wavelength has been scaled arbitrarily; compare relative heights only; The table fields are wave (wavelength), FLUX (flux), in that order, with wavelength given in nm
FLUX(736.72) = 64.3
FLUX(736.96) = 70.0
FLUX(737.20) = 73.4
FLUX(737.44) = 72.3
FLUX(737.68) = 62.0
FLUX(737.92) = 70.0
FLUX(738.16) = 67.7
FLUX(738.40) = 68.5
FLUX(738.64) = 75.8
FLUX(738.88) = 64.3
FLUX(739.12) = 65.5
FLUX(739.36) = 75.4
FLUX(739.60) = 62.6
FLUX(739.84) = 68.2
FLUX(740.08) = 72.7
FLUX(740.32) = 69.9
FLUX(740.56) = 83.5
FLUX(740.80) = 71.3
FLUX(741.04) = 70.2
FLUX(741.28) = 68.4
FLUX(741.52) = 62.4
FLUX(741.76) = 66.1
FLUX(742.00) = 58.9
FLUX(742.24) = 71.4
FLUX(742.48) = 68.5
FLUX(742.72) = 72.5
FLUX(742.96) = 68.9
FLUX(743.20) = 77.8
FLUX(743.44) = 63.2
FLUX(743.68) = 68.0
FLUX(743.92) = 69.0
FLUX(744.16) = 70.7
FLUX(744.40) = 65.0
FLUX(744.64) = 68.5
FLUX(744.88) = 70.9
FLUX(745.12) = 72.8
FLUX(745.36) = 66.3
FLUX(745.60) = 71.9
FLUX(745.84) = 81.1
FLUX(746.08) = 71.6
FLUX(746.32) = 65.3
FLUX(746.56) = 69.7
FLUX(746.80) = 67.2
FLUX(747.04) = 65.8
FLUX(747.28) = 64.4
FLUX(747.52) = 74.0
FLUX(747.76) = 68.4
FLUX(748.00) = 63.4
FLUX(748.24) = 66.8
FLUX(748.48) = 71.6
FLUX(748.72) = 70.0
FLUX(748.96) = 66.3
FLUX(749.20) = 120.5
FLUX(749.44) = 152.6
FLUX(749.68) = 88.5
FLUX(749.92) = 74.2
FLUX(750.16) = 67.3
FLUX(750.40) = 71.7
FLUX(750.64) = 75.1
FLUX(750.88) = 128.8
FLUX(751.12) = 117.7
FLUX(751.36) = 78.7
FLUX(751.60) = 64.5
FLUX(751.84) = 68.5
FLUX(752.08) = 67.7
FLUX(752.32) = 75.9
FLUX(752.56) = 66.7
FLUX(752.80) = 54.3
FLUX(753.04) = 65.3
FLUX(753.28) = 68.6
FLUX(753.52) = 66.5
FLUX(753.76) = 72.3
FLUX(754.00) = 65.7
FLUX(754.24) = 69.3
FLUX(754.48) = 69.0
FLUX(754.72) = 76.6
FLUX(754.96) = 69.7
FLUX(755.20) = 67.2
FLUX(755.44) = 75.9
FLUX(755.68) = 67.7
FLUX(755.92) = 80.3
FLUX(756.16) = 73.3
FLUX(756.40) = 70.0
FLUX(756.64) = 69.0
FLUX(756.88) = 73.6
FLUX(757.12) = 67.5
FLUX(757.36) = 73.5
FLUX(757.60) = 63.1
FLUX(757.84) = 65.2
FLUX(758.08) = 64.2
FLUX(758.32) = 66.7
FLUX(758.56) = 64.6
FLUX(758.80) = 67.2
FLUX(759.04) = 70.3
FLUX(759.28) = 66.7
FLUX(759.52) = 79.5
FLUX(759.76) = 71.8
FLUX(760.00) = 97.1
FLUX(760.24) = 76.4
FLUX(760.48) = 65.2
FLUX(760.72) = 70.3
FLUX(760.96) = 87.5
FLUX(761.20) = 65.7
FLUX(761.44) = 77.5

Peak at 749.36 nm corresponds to [S II] 6716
